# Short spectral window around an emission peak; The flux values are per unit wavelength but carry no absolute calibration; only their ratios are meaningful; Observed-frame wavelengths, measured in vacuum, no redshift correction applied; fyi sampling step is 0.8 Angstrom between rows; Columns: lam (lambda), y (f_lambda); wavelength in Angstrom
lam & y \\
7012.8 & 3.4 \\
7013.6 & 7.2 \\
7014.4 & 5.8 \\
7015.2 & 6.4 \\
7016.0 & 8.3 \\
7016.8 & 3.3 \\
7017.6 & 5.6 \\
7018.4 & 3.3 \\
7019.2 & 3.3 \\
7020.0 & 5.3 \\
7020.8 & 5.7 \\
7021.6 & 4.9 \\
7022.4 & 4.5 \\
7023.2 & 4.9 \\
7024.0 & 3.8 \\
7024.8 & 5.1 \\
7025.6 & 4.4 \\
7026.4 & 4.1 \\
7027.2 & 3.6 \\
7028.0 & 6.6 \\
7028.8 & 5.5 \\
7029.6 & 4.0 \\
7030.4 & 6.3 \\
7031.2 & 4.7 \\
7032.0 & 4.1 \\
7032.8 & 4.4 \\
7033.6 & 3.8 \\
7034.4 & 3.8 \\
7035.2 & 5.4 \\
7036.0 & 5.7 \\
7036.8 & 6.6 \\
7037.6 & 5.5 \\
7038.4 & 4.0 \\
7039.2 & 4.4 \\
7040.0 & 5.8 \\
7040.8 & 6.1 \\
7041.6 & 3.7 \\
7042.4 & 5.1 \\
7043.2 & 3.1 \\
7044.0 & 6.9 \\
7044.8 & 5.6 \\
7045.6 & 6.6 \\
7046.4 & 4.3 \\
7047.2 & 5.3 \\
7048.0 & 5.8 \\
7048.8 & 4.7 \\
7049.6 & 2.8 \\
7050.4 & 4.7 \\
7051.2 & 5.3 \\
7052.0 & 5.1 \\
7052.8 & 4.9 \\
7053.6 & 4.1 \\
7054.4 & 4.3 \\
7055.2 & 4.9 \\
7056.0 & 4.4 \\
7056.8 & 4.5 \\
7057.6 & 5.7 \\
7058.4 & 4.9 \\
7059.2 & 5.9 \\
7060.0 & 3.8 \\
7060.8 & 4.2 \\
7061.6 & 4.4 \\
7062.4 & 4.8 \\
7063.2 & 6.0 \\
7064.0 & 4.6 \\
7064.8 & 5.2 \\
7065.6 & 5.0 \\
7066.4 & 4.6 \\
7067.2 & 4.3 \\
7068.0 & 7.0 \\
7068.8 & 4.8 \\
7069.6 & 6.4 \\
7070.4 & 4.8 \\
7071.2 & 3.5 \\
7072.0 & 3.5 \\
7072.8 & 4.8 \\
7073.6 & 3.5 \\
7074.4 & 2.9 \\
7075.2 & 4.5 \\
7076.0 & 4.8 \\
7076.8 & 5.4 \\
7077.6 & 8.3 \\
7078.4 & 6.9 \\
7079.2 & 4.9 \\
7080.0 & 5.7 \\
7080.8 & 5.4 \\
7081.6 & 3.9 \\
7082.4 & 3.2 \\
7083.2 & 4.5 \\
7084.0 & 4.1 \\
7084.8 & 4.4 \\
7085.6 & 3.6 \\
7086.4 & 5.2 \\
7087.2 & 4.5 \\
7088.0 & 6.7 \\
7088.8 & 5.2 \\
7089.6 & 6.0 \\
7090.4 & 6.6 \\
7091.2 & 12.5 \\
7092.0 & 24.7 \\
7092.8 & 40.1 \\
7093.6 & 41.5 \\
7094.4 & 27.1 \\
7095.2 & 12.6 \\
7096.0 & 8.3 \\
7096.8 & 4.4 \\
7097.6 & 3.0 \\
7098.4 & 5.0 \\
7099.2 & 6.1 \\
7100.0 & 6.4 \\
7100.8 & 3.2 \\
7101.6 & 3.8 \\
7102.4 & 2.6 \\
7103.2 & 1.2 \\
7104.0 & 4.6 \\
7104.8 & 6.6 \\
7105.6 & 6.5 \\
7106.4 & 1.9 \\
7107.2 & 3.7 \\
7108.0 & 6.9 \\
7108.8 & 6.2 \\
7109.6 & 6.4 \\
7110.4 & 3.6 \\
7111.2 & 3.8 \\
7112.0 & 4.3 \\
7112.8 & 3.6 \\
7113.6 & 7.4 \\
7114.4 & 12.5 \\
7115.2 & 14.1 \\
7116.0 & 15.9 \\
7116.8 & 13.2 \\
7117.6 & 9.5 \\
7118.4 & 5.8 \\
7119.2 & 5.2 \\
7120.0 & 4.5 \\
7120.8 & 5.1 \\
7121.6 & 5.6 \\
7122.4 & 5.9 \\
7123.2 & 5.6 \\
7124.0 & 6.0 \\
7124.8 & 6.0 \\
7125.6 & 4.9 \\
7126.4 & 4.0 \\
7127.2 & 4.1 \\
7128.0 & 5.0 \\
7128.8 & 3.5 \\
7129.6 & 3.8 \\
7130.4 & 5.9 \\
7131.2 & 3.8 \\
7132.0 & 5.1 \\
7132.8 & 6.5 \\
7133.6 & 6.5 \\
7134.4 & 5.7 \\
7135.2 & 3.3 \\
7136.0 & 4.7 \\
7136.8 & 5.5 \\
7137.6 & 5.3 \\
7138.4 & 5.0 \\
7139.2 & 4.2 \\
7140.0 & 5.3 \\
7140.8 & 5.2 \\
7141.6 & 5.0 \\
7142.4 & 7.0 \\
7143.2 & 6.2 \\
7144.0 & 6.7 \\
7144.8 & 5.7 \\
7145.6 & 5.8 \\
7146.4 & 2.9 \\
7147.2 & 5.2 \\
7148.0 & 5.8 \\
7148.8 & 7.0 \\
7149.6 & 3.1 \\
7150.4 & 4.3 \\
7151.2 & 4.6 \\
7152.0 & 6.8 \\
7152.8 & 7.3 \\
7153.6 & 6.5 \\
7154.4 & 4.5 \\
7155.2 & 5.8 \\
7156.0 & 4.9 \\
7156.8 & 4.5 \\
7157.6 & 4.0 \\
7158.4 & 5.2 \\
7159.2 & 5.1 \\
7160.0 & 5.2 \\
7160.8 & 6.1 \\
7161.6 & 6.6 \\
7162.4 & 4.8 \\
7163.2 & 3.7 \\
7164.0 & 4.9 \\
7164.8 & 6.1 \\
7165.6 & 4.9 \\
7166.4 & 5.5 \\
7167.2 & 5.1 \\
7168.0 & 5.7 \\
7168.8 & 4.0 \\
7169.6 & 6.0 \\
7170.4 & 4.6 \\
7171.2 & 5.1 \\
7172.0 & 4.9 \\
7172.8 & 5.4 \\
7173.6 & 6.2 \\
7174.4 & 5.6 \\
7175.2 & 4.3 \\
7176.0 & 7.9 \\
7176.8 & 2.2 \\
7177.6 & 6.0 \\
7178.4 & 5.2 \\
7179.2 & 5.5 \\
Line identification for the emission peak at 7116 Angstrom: [N II]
